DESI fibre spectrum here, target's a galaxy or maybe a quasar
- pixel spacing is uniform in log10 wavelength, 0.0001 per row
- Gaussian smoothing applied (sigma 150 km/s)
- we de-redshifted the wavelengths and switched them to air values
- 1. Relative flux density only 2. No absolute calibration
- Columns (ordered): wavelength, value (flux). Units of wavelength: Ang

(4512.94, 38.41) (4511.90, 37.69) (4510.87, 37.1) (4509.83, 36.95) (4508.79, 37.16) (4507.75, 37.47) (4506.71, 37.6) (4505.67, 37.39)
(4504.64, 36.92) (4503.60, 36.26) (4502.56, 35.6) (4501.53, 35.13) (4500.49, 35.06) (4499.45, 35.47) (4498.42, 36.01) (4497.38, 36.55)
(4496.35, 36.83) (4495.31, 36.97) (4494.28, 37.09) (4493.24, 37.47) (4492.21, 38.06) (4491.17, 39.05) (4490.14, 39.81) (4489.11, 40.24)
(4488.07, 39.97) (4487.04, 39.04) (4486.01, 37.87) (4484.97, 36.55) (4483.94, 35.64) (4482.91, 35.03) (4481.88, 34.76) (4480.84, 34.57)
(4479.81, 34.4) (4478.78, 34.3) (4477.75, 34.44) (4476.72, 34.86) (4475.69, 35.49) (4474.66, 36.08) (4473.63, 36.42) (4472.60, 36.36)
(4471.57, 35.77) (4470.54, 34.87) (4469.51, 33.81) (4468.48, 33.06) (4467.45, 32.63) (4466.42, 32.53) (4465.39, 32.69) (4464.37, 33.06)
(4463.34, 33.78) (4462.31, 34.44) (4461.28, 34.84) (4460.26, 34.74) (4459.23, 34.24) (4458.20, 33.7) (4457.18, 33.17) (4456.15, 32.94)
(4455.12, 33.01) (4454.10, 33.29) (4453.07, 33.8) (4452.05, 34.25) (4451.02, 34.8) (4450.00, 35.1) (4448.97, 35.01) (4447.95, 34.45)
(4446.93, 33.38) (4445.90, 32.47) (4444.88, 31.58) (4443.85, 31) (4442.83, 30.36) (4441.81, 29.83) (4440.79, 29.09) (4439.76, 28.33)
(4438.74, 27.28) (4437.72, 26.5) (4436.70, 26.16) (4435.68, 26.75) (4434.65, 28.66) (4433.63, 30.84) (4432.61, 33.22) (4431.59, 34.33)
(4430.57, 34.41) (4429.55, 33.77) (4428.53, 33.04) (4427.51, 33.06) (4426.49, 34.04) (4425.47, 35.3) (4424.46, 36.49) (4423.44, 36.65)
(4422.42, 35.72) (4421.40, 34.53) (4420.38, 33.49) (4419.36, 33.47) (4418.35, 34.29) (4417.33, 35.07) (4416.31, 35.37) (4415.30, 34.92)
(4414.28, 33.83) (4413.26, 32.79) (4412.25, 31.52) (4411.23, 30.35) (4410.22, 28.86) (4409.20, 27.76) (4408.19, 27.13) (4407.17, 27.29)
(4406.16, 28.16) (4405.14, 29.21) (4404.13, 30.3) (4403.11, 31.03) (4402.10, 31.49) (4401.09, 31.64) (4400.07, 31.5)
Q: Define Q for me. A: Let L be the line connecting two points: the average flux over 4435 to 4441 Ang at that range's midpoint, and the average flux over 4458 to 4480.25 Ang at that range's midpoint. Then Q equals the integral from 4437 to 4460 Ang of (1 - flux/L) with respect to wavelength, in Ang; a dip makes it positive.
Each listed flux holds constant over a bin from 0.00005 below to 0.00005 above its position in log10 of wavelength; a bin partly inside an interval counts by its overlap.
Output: -1.9 Ang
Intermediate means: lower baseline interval 27.3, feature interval 32.1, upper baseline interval 34.4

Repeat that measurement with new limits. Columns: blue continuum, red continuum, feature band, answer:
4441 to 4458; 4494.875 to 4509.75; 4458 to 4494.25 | -0.9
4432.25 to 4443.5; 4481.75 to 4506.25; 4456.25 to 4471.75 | -0.5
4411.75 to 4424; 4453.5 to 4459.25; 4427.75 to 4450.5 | 1.7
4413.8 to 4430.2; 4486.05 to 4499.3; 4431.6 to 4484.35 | 4.9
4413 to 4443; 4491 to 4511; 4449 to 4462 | 0.0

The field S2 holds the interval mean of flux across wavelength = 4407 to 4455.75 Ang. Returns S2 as 32.3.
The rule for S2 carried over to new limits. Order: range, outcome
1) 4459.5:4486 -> 34.7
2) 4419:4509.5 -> 34.4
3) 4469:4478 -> 35.4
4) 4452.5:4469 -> 33.5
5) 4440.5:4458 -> 32.9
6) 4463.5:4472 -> 33.5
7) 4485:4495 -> 38.6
